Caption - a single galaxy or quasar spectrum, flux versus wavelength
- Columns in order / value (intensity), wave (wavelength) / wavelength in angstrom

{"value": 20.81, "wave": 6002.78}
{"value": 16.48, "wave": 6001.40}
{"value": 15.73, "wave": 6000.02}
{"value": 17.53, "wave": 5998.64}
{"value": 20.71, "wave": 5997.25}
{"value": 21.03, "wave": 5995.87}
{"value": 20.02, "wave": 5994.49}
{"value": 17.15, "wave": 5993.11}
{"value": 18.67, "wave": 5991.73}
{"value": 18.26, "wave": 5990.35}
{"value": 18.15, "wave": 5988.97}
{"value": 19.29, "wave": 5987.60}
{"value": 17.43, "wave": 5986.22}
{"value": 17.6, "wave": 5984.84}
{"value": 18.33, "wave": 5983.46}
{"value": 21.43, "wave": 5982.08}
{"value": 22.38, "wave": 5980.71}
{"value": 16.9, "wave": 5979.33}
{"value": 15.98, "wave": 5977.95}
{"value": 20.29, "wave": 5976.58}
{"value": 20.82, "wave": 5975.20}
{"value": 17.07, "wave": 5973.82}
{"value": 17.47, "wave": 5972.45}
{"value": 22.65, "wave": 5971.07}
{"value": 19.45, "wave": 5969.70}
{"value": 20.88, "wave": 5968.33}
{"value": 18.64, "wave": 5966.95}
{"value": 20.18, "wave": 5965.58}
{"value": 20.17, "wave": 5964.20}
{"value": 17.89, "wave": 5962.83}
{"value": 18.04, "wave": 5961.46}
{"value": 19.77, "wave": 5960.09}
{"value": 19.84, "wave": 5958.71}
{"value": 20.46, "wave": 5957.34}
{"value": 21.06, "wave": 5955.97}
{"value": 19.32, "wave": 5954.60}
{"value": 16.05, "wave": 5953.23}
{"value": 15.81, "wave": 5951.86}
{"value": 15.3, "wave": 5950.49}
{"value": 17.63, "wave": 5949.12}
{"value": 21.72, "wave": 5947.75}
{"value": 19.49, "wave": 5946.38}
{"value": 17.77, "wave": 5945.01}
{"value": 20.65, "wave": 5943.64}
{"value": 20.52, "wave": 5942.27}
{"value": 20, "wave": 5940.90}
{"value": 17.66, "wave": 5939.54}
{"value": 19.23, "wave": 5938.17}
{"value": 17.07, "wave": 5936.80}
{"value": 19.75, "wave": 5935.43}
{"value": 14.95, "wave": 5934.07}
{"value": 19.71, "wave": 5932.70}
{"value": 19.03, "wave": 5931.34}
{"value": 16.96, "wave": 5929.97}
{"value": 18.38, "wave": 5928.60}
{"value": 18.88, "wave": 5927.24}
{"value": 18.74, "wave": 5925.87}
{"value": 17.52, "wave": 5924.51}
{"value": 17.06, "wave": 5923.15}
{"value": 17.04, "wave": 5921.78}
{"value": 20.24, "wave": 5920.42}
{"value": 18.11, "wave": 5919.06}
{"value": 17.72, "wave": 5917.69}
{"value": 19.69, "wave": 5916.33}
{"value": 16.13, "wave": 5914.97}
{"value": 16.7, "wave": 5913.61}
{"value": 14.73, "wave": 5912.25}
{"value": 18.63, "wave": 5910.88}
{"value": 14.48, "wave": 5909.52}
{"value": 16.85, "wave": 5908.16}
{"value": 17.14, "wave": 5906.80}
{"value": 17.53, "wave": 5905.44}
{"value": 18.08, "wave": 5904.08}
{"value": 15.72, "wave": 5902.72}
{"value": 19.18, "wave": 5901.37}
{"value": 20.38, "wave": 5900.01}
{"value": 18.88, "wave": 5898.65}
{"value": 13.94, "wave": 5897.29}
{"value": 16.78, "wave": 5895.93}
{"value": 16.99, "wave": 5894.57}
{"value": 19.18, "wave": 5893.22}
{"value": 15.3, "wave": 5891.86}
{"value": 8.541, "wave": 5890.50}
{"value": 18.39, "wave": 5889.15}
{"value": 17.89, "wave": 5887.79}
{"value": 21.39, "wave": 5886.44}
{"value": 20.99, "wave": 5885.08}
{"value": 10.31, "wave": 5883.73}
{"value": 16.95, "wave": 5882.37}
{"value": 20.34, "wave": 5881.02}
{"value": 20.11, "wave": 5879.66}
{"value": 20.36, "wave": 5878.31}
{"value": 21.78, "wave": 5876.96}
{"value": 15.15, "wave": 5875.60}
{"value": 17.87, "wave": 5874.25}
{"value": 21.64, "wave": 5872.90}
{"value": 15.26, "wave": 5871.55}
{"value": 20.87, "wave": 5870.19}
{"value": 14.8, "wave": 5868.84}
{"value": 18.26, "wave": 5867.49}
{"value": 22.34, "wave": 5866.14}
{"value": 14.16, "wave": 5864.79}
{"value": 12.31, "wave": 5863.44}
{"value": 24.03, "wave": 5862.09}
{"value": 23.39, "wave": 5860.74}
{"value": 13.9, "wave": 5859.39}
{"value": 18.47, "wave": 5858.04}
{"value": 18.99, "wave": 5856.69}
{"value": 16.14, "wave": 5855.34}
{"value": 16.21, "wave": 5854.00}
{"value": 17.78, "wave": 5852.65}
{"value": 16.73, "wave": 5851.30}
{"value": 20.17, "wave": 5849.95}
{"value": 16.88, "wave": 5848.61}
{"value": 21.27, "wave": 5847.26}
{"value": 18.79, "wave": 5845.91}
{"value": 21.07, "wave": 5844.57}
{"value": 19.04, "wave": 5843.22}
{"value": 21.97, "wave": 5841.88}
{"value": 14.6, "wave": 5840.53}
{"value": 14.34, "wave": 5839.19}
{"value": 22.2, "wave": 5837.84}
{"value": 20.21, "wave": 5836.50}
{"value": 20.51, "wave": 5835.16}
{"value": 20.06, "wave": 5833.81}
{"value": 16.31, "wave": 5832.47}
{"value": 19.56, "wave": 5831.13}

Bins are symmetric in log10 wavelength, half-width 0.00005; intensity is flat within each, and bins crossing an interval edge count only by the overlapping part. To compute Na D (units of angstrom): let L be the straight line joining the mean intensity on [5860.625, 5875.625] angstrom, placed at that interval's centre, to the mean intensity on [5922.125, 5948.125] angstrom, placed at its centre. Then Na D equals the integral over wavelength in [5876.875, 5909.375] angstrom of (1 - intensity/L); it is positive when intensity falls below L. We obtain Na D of 1.62 angstrom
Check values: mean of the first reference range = 18.3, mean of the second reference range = 18.6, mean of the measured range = 17.5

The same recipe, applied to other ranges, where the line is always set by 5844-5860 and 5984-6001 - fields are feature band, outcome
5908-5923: 0.74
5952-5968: -0.70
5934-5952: -0.30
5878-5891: 0.40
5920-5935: 0.17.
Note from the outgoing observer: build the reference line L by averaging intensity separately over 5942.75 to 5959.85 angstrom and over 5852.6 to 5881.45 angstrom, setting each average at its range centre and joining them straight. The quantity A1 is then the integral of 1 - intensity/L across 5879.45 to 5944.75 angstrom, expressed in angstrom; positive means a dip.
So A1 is 3.2 angstrom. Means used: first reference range 18.4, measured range 17.7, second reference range 18.8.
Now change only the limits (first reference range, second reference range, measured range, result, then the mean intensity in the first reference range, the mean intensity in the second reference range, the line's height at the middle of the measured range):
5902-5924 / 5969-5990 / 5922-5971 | -1.68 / 17.3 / 19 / 18.1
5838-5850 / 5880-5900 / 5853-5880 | -0.58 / 18.8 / 17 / 17.9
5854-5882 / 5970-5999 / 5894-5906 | 0.71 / 18.4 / 19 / 18.6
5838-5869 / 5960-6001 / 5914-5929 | 0.41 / 18.2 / 19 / 18.6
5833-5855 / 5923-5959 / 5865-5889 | 0.27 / 18.8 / 18.6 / 18.7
